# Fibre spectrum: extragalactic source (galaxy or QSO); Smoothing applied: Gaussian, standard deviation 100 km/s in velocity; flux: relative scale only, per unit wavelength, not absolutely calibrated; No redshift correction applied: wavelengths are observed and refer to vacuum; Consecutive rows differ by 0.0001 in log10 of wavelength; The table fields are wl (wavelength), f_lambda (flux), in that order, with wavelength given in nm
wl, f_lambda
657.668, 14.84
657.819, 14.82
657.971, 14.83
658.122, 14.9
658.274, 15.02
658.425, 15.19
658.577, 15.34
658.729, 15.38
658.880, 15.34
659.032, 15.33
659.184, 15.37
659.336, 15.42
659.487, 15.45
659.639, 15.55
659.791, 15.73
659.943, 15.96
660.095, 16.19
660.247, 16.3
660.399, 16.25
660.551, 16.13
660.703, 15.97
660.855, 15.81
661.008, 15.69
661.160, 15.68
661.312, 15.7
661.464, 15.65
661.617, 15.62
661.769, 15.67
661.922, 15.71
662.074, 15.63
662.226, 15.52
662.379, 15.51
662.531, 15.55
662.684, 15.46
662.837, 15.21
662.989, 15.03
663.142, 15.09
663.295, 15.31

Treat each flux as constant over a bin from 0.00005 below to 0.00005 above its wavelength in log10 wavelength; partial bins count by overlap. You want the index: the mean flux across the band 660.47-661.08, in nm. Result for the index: 15.9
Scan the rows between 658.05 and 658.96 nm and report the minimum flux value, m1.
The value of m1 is 14.9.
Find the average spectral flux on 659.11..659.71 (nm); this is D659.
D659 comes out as 15.5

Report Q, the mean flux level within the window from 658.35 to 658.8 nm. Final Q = 15.3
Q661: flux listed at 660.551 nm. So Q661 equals 16.13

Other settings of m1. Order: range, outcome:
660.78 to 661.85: 15.62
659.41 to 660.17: 15.45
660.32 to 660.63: 16.13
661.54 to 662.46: 15.51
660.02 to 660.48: 16.19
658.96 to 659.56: 15.33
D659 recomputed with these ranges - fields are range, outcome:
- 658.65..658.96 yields 15.4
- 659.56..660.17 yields 15.8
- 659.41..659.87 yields 15.6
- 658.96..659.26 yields 15.3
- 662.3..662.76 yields 15.5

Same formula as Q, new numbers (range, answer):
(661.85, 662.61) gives 15.6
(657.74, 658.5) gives 15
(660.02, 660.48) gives 16.3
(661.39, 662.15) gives 15.7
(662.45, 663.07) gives 15.3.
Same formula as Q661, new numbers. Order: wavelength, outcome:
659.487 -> 15.45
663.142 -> 15.09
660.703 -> 15.97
